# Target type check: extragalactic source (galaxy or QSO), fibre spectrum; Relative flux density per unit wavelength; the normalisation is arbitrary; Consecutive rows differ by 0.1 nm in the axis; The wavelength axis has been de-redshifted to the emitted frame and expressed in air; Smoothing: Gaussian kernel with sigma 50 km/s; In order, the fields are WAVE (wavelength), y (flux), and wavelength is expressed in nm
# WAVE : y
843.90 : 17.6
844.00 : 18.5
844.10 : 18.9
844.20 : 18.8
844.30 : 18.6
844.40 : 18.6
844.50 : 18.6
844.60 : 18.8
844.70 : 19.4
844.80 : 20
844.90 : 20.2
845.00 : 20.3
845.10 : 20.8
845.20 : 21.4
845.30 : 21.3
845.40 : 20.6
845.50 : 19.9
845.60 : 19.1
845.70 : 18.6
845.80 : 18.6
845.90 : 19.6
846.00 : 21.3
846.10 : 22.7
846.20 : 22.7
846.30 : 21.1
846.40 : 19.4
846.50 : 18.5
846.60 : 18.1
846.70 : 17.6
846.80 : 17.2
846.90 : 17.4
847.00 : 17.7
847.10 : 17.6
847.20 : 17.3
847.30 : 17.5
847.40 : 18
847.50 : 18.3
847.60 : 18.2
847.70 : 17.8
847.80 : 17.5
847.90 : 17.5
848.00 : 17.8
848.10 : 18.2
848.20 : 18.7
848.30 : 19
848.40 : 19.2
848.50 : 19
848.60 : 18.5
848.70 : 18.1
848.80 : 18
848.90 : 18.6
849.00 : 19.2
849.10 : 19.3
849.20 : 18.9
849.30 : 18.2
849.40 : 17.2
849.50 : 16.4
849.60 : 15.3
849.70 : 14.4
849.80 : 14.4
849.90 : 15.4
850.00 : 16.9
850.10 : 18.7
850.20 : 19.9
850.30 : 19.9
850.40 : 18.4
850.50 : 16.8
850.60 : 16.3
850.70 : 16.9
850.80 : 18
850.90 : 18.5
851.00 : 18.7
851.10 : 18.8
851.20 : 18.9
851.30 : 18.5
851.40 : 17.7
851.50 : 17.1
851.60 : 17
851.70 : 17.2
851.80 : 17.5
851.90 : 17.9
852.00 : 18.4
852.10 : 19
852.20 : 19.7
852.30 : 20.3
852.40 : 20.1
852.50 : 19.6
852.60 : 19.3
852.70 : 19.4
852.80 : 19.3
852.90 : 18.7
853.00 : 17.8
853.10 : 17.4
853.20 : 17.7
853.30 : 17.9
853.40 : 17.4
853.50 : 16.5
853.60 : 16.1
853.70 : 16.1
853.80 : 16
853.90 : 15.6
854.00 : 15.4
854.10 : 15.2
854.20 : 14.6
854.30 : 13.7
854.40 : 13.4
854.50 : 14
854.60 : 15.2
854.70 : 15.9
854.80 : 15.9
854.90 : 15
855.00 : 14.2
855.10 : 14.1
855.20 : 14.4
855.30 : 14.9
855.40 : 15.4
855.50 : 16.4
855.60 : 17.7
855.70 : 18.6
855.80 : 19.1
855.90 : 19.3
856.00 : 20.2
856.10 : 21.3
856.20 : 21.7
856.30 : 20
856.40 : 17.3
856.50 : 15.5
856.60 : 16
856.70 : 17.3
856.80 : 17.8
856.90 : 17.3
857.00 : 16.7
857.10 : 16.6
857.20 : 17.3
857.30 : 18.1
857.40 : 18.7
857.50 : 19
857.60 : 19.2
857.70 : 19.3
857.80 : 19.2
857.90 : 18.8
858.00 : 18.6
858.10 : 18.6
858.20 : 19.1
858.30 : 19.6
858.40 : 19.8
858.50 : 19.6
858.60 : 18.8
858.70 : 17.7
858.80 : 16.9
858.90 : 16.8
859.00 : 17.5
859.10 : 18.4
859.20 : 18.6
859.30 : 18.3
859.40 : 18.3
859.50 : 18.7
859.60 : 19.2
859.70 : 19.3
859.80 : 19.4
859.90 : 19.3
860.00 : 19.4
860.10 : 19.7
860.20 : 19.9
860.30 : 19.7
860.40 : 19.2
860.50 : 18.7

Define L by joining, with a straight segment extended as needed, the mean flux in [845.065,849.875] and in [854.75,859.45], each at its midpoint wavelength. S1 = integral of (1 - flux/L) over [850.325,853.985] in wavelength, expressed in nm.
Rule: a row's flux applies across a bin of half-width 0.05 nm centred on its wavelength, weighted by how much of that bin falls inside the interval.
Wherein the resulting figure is 0.05 nm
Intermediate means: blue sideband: 18.6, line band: 17.9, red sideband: 17.8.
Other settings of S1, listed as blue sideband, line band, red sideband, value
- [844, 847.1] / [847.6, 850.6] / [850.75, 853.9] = 0.15 nm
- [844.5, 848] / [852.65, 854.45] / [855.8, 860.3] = 0.22 nm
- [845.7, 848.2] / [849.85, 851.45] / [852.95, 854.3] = -0.06 nm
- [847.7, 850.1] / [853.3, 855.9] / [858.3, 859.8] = 0.34 nm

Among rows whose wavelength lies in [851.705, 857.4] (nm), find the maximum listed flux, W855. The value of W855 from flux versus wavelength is 21.7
